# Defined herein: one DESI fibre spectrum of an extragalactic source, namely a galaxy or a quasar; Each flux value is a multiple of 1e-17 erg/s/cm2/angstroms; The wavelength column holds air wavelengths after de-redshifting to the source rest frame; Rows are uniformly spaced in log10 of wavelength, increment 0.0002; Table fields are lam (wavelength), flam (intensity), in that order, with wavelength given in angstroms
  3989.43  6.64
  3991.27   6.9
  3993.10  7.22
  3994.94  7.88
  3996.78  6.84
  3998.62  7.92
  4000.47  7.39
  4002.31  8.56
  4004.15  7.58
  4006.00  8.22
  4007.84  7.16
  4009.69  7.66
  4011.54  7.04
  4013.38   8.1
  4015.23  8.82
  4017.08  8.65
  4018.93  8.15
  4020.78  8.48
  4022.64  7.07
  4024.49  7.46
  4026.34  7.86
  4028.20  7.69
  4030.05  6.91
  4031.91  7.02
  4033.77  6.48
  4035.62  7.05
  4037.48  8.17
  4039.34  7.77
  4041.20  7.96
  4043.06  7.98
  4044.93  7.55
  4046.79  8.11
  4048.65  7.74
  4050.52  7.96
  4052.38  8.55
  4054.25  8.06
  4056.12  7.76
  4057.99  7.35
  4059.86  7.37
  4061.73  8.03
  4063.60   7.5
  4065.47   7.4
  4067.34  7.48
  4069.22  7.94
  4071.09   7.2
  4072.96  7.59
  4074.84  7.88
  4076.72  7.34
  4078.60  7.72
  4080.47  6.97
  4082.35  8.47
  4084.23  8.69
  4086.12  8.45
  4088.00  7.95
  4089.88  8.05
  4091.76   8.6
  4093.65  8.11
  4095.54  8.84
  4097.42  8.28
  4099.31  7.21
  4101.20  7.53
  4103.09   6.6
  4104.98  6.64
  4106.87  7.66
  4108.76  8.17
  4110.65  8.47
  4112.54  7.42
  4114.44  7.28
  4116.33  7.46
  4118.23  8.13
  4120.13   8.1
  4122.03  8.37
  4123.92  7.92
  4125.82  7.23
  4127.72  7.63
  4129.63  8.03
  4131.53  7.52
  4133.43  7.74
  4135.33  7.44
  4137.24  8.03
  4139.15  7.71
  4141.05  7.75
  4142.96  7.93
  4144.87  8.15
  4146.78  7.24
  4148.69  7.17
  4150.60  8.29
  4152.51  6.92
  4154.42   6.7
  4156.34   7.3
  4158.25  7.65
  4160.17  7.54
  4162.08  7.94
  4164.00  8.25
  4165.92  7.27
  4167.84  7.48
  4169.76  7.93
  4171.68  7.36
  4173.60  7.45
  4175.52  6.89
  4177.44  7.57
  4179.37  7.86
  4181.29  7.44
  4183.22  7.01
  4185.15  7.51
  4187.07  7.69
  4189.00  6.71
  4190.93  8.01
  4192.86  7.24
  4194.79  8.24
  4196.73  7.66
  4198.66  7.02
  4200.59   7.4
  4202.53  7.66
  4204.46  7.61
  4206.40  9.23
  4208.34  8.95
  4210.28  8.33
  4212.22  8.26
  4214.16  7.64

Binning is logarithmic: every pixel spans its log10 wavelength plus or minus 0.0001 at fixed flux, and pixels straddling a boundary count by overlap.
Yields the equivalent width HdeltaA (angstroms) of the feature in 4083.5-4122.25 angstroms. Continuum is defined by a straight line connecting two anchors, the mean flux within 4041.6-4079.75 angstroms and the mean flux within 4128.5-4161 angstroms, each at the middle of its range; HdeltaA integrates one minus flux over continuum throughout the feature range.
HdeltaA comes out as -1.2 angstroms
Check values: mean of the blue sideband 7.72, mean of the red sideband 7.59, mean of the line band 7.89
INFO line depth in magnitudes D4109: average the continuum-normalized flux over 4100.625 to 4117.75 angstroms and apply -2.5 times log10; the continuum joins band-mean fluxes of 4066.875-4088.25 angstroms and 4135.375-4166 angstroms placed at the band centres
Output 0.03 mag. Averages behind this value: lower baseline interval 7.81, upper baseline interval 7.62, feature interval 7.49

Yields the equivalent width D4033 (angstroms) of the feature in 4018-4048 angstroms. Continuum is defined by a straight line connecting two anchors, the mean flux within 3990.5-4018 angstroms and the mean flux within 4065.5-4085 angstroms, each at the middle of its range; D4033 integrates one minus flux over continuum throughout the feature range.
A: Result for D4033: 0.45 angstroms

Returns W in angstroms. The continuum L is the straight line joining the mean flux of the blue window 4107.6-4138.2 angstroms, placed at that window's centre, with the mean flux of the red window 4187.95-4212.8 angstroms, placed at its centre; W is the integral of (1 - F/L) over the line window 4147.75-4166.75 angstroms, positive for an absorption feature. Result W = 0.79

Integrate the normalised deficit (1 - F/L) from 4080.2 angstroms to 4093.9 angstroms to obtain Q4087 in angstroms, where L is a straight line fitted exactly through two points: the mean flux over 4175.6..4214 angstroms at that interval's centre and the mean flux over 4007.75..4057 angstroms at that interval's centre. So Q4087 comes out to -0.8 angstroms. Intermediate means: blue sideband 7.76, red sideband 7.74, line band 8.22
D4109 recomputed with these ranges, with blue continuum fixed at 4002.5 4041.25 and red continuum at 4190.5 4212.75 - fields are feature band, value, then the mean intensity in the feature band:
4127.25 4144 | 0.01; 7.76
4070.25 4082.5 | 0.03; 7.55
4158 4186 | 0.05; 7.54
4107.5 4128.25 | 0.00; 7.84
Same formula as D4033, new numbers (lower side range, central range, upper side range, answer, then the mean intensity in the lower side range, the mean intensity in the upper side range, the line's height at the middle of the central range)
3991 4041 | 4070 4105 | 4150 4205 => -1.1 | 7.65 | 7.5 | 7.58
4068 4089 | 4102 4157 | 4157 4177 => 0.4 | 7.83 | 7.57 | 7.68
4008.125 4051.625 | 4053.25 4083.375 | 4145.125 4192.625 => 0.1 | 7.72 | 7.47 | 7.65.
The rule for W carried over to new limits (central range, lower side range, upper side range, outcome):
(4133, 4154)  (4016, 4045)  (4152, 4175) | -0.4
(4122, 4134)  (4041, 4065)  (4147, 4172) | -0.2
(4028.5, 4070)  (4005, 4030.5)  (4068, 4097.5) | 1.4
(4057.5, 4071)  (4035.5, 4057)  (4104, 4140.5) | 0.5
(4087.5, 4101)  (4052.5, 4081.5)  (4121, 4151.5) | -0.8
